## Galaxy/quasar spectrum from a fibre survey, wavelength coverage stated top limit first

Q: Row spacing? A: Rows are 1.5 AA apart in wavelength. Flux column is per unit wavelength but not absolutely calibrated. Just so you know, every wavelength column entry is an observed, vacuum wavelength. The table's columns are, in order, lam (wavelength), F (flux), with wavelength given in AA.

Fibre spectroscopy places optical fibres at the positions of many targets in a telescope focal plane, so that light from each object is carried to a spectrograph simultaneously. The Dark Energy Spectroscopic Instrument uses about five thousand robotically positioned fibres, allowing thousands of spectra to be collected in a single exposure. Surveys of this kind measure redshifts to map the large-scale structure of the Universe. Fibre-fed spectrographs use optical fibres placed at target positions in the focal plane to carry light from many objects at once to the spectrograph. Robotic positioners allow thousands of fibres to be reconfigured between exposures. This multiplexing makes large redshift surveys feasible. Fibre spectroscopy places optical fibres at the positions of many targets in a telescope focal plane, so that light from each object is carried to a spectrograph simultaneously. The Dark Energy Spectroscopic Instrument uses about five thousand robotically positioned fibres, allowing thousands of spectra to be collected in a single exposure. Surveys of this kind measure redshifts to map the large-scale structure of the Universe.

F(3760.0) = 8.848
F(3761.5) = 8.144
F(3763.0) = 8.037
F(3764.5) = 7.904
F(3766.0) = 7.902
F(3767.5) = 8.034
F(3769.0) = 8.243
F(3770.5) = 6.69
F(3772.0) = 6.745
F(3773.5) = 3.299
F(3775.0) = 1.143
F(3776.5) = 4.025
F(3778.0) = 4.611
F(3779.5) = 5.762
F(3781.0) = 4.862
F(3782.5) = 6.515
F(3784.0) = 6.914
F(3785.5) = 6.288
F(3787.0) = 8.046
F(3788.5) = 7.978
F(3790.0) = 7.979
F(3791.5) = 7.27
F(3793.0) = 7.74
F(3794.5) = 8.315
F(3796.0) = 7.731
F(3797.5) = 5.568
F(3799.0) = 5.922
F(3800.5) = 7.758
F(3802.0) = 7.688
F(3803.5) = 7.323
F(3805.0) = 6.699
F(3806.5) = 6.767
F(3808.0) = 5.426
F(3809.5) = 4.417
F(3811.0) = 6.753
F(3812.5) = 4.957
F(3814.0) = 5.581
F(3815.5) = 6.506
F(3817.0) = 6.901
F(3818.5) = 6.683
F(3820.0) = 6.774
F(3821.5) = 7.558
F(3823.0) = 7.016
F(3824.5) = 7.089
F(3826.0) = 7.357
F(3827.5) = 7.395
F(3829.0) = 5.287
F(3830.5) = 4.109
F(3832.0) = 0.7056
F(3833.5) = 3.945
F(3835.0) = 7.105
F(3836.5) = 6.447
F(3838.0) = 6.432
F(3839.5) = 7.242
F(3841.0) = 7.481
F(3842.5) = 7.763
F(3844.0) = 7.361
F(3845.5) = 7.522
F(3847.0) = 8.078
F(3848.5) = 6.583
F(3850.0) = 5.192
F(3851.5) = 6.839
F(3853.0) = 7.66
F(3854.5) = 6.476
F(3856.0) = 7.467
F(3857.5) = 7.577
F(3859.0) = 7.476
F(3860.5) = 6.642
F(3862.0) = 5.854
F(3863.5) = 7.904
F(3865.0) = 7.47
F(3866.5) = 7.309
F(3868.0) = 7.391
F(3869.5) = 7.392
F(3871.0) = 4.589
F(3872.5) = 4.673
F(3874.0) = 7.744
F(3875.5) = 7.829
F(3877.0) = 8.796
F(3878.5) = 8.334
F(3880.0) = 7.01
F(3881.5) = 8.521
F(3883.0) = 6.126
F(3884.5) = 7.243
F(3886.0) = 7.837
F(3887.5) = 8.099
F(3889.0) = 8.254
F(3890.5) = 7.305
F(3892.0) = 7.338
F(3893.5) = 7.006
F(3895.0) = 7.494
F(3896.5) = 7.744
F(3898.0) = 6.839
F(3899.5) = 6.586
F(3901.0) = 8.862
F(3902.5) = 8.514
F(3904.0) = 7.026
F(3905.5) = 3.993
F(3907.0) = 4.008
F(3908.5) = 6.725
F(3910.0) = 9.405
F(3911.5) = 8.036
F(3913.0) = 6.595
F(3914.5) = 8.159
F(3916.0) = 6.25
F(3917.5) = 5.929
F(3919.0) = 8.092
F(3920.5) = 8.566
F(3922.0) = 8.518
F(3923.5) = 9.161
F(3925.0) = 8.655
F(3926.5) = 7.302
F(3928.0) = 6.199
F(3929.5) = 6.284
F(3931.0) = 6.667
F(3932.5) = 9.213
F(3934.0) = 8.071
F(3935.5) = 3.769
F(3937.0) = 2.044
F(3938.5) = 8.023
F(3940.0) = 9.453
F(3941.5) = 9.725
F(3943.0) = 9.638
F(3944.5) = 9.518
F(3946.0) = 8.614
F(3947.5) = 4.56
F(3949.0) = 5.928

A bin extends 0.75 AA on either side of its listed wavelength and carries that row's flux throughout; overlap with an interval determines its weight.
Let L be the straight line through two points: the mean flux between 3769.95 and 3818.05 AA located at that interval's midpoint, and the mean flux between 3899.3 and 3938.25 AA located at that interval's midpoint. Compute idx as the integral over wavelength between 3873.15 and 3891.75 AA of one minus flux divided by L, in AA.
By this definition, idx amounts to -2.5 AA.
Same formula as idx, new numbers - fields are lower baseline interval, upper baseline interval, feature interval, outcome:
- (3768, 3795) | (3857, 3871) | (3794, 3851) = 1.7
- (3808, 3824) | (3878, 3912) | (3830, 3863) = 1.0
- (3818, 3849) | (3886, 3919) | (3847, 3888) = -1.8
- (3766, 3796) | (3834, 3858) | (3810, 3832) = 1.9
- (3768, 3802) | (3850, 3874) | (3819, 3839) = 2.0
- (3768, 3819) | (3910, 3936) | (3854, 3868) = -0.5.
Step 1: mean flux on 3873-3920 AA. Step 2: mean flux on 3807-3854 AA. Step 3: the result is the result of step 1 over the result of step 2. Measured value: 1.16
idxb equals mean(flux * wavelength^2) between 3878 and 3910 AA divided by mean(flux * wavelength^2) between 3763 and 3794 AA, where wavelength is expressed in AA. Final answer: 1.2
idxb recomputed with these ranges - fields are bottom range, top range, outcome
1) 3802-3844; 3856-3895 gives 1.20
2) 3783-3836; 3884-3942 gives 1.19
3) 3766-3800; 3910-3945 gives 1.28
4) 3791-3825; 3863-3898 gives 1.14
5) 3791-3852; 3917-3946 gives 1.25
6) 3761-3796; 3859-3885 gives 1.13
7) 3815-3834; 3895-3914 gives 1.23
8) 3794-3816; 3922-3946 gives 1.26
